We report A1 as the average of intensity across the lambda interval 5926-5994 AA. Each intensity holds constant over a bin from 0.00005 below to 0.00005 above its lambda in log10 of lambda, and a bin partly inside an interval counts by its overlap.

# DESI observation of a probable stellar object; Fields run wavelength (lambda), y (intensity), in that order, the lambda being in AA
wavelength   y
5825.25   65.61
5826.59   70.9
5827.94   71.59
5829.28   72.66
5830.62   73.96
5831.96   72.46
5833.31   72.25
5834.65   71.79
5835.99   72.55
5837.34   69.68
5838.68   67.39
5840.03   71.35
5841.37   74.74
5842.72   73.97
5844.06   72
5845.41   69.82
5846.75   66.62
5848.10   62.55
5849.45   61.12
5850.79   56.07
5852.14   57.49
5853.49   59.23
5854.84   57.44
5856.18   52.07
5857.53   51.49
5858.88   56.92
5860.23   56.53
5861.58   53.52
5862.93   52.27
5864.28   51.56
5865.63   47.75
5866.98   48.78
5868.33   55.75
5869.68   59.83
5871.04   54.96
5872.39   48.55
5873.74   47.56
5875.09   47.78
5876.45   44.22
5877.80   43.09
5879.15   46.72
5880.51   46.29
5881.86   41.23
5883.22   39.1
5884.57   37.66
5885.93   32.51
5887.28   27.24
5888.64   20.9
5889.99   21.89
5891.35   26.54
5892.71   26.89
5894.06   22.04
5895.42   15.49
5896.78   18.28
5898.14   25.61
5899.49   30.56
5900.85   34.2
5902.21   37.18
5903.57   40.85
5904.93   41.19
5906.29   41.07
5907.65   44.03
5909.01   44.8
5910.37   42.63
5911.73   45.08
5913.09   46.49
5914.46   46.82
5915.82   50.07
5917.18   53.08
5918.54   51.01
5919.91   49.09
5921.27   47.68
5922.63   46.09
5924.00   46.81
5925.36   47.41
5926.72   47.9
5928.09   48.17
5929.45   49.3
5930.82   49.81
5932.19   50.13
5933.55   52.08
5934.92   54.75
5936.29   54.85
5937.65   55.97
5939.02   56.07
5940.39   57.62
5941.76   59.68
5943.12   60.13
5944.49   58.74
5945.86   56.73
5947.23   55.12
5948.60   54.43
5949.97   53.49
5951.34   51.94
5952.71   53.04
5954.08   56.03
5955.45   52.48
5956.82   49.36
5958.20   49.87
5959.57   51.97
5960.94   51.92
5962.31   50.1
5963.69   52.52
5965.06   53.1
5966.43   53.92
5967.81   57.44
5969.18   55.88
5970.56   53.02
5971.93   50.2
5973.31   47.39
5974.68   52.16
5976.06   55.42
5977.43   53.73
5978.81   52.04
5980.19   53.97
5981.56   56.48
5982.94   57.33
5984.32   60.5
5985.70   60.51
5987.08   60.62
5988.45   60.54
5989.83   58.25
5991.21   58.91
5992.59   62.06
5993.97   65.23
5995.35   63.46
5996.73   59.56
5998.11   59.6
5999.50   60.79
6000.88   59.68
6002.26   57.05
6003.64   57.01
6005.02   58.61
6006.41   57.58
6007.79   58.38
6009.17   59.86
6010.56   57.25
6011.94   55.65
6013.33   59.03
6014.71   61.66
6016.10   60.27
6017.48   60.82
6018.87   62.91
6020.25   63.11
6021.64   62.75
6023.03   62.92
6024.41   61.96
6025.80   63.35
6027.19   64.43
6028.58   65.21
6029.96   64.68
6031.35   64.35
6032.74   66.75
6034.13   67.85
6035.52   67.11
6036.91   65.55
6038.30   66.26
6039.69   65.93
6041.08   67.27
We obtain 54.6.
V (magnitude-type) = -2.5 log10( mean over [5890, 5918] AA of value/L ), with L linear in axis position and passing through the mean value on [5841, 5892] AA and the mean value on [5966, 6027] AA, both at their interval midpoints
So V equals 0.407 mag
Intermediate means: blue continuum 50.5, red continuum 58.5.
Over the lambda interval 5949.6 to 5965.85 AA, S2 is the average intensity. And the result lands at 52.1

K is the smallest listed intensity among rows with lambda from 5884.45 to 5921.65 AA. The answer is 15.49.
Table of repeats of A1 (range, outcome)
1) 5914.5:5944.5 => 51.9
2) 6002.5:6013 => 57.8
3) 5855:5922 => 42.3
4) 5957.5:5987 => 53.9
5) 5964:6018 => 57.5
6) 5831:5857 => 66.3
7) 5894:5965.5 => 47.7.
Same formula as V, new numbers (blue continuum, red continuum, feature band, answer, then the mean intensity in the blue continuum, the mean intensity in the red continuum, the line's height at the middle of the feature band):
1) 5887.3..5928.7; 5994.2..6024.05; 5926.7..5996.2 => -0.11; 38.5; 60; 49.9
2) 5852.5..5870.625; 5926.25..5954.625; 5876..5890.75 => 0.43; 54.1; 54.1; 54.1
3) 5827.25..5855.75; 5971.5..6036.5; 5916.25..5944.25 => 0.22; 67.8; 59.8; 63.5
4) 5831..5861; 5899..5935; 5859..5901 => 0.38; 64.8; 45.8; 55.7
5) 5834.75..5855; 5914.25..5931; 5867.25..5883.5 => 0.23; 66.5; 48.7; 59.5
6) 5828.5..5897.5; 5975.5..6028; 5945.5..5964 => 0.08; 51.9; 59.6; 57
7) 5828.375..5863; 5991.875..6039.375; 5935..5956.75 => 0.14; 64.8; 61.9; 63.1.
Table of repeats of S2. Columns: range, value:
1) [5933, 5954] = 55.7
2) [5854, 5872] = 53.7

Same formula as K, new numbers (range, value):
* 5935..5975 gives 47.39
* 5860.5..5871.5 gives 47.75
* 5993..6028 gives 55.65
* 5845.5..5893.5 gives 20.9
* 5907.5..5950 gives 42.63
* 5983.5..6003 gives 57.05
